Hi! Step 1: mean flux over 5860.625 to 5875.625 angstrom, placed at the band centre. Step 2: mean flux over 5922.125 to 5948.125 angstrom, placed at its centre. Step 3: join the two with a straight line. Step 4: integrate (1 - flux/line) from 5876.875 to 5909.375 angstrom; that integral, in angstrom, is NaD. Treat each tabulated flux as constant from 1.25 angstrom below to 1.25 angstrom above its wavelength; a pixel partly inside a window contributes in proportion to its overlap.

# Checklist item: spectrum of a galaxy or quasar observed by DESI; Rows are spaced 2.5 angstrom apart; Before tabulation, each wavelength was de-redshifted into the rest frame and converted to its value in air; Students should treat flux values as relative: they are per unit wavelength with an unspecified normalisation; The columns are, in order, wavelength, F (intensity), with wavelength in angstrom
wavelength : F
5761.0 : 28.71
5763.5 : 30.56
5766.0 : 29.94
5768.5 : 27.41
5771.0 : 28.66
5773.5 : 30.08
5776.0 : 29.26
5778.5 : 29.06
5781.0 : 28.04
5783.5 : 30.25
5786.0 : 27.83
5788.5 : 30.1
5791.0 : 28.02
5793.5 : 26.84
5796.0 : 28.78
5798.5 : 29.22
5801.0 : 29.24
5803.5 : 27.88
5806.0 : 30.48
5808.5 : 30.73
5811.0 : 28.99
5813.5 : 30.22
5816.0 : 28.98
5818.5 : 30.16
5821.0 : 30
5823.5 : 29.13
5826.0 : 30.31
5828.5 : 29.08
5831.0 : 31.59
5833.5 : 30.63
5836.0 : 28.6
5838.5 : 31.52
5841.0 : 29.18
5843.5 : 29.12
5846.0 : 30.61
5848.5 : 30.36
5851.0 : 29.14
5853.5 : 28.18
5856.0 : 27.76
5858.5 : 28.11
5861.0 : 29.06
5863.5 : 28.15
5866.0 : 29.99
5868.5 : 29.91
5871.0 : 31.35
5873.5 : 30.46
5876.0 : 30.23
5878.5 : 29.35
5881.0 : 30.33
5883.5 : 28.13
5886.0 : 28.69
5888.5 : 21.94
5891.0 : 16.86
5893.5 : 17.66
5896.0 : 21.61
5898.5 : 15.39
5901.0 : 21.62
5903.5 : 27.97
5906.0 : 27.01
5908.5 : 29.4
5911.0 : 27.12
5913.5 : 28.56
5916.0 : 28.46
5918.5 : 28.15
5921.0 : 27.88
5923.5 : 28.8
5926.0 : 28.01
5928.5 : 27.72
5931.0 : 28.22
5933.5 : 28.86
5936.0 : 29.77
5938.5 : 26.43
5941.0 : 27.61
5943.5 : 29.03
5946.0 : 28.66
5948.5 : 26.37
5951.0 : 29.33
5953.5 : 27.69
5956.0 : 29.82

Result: 5.52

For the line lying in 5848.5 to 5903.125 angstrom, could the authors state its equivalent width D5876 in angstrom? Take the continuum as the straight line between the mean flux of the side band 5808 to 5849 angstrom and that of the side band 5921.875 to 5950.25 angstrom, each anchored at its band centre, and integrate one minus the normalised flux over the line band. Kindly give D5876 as 5.0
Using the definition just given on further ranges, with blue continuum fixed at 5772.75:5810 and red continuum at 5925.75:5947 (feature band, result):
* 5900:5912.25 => 0.73 angstrom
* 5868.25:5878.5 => -0.65 angstrom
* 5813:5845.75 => -1.21 angstrom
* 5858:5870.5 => -0.26 angstrom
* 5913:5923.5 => 0.02 angstrom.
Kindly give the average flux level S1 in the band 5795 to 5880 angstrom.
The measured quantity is 29.6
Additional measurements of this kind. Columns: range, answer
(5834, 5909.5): 27.3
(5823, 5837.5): 30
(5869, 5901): 25.1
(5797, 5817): 29.5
